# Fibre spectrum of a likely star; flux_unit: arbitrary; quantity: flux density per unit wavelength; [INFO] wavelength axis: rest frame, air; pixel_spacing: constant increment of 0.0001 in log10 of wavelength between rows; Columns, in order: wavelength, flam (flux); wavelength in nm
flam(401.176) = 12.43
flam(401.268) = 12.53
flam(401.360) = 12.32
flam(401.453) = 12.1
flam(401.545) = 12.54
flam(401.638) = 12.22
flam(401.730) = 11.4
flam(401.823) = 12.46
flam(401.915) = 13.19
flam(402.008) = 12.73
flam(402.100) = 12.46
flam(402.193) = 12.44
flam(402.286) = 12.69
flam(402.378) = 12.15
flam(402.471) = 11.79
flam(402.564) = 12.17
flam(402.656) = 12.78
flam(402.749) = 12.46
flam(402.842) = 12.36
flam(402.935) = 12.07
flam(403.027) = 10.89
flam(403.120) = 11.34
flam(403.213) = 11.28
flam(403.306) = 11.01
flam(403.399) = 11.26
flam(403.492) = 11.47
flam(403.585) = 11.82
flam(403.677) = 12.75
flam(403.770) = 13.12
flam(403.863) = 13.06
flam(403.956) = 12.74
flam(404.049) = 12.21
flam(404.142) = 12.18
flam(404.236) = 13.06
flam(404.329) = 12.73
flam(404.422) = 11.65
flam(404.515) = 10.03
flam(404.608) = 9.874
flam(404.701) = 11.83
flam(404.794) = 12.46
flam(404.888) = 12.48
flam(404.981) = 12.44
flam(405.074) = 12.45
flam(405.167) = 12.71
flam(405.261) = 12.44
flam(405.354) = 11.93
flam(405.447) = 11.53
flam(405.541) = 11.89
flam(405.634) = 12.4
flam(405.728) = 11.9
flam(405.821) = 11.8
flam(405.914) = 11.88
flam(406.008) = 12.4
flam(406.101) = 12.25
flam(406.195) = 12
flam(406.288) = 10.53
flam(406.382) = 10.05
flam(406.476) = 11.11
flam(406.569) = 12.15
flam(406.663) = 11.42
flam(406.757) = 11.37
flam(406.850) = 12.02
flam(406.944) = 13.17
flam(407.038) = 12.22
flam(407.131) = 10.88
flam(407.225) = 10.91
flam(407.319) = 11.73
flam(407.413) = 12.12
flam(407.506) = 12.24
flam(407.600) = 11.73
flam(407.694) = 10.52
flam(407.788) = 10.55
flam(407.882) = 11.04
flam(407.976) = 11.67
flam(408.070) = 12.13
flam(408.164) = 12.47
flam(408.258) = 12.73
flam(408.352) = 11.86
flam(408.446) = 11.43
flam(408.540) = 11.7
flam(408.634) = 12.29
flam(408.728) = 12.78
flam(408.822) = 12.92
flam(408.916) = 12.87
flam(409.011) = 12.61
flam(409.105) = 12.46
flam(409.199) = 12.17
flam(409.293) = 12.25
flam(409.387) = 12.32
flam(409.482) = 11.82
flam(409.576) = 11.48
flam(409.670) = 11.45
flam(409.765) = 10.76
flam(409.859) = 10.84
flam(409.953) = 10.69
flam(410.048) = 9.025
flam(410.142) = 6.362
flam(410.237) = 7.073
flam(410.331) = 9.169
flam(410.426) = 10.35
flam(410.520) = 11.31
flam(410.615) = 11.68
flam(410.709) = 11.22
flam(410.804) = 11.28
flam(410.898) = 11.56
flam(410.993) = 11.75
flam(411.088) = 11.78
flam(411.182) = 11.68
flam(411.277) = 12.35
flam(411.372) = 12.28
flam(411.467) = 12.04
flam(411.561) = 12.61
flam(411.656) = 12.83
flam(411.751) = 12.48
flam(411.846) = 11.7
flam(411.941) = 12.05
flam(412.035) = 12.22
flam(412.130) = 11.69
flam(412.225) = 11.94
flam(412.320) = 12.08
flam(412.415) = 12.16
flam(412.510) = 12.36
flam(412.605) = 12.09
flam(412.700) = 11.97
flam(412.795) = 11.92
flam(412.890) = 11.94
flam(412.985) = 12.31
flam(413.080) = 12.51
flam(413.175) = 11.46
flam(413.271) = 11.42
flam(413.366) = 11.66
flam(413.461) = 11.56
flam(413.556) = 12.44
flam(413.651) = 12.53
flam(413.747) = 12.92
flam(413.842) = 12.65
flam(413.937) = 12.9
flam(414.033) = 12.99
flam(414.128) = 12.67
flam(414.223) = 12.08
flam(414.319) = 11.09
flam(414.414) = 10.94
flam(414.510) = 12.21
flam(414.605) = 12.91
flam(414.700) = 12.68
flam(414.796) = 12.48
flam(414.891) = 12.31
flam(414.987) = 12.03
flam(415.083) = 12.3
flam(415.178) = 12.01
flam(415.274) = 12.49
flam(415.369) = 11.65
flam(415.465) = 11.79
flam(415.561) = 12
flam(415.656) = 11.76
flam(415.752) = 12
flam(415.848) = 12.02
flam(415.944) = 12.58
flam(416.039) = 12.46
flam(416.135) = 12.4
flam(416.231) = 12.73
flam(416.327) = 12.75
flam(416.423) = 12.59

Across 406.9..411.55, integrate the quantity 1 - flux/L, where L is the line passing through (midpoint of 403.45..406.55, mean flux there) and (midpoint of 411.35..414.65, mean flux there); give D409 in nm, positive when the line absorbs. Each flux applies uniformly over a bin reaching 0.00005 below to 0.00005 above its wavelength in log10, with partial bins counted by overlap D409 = 0.23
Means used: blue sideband 12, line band 11.5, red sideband 12.2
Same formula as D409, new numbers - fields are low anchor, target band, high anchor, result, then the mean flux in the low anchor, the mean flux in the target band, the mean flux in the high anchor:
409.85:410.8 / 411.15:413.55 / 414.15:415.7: -0.29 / 9.8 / 12.1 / 12.1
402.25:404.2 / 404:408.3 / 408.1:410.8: -0.04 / 12.1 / 11.8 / 11.3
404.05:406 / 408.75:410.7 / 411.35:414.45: 0.17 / 12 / 11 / 12.1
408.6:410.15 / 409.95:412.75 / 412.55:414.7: 0.12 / 11.6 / 11.3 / 12.2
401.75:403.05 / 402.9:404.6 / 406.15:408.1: 0.03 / 12.3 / 11.9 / 11.5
